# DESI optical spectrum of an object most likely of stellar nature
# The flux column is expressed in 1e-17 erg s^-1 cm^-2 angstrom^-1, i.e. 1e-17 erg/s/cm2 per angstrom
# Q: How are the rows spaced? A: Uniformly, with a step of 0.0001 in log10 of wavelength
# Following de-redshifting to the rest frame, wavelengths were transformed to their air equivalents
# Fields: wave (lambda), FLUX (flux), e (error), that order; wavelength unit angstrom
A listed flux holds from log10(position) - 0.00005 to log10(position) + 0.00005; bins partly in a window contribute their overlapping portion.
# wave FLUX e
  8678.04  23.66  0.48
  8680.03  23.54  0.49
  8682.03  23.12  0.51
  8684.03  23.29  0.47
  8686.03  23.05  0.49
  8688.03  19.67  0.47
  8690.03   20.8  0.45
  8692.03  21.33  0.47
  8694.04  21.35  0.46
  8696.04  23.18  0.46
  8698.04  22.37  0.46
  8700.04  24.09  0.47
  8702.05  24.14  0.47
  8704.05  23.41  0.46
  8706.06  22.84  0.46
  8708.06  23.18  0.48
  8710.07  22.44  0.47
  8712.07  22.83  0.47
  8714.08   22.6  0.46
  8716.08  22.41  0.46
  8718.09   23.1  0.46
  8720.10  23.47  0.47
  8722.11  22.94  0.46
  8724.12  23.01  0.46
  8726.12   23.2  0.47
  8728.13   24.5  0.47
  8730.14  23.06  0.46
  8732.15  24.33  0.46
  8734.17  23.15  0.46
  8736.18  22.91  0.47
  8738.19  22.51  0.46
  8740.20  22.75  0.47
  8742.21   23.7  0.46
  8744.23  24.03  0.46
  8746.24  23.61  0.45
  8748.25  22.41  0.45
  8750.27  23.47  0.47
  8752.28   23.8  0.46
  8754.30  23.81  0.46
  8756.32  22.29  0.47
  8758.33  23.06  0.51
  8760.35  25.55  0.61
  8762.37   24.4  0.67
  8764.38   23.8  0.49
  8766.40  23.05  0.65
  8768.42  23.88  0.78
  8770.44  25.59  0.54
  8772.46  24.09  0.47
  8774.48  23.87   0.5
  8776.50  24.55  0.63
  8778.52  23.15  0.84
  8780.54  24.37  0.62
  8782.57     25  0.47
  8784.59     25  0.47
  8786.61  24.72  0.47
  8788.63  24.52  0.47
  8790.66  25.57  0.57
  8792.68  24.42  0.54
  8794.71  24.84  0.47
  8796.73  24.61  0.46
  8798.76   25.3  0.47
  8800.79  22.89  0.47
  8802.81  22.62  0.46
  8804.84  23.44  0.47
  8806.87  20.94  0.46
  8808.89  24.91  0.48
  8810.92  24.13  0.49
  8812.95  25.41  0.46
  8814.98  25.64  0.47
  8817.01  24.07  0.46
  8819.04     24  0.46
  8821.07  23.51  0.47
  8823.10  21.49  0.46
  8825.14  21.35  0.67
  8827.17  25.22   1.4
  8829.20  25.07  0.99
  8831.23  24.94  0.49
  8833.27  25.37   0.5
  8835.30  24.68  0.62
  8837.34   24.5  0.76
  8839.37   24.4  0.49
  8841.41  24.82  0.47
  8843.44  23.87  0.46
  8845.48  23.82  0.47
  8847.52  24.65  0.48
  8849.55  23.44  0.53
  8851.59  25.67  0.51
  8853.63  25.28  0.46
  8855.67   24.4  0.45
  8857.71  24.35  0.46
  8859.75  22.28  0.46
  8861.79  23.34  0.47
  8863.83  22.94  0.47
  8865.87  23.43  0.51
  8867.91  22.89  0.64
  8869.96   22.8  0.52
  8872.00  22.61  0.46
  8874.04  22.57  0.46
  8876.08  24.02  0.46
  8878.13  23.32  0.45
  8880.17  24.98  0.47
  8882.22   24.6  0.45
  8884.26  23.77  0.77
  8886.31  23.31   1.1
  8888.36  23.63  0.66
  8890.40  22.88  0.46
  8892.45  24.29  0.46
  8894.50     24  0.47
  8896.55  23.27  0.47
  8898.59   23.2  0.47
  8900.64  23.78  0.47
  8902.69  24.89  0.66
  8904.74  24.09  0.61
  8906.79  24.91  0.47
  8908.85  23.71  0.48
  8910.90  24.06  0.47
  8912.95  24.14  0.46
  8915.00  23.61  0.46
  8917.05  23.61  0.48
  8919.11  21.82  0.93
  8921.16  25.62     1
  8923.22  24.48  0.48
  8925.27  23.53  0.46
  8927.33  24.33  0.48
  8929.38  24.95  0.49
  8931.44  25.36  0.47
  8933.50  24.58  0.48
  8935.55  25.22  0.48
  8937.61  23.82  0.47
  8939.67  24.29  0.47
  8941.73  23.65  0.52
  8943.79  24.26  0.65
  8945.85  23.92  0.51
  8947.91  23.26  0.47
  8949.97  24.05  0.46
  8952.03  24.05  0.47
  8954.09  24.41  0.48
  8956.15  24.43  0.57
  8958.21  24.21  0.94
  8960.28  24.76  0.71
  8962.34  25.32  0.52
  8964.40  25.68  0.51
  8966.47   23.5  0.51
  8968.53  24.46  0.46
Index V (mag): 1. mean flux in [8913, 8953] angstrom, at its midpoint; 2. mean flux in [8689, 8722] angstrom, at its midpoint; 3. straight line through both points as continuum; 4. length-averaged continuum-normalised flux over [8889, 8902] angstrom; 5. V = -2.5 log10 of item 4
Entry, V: 0.01 mag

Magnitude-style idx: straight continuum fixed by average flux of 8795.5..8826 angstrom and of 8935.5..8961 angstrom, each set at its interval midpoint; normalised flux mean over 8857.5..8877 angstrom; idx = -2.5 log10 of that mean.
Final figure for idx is 0.04 mag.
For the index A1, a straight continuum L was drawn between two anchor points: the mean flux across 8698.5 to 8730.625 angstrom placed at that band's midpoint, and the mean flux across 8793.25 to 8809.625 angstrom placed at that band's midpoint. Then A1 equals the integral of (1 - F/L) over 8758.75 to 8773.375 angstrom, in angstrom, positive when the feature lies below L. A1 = -0.5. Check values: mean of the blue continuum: 23.2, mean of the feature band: 24.3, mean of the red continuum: 23.7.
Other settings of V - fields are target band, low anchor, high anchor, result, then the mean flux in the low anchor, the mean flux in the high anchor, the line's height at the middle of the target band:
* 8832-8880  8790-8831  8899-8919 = 0.00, 24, 23.9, 24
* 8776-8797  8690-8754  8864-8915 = -0.06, 23.1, 23.7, 23.3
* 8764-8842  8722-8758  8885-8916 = -0.03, 23.3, 23.8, 23.5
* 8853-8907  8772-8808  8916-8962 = 0.02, 24.1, 24.2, 24.2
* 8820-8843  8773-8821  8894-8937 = 0.00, 24.2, 24.2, 24.2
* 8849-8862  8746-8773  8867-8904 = -0.02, 23.8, 23.6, 23.6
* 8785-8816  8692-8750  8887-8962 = -0.04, 23.1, 24.1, 23.5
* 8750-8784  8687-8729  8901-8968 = -0.04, 22.7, 24.3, 23.1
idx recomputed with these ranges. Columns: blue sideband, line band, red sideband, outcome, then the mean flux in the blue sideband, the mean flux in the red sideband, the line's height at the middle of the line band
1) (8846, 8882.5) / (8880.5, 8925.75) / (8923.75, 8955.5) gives 0.00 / 23.7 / 24.3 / 24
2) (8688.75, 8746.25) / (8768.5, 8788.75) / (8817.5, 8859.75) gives -0.04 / 23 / 24.2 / 23.6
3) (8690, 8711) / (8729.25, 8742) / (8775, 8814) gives 0.01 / 22.7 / 24.2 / 23.3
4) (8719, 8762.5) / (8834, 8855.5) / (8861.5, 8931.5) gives -0.04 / 23.4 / 23.8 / 23.7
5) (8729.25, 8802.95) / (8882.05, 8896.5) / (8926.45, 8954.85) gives 0.02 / 23.9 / 24.3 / 24.2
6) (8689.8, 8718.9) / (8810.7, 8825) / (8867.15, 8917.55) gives -0.02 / 22.7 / 23.7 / 23.3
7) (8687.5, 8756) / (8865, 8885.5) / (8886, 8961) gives 0.01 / 23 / 24.1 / 23.8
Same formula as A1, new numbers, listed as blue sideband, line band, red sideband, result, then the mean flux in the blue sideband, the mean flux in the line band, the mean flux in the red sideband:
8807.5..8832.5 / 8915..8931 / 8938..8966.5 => 0.12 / 24.1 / 24.1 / 24.3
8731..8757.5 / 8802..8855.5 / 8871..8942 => -1.11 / 23.3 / 24.1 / 24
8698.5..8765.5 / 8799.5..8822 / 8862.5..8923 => -0.27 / 23.4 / 23.8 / 23.7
